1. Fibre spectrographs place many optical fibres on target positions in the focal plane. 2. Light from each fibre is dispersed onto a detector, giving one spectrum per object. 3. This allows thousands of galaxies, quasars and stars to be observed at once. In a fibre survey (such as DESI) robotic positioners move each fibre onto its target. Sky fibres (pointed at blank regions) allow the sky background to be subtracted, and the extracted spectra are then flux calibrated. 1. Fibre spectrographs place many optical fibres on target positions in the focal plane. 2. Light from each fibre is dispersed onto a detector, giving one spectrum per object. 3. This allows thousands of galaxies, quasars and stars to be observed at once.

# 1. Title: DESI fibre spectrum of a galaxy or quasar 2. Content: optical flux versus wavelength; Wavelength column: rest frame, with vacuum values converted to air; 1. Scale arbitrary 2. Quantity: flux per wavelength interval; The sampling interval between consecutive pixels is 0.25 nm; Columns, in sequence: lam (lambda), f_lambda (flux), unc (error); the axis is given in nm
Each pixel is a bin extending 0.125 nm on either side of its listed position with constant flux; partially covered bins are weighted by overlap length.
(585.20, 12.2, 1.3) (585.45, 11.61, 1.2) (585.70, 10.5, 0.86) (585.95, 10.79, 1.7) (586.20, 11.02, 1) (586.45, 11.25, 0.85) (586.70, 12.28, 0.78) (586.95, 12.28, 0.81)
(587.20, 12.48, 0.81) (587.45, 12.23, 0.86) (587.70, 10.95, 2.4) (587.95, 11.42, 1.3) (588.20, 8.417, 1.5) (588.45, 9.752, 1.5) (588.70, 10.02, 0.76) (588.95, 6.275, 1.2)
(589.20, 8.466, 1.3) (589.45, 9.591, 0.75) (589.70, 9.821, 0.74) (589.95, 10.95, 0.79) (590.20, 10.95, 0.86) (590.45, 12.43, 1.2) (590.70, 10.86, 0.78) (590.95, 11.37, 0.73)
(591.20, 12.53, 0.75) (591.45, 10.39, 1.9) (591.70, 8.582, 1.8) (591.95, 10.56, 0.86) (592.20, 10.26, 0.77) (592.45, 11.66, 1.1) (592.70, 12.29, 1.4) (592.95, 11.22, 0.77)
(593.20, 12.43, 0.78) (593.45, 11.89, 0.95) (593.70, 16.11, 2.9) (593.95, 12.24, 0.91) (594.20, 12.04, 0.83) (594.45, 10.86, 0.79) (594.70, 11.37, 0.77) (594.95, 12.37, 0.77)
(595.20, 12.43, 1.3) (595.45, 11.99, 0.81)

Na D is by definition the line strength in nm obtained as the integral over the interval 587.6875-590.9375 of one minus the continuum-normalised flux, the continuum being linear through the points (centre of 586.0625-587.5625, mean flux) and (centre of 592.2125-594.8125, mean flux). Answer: 0.54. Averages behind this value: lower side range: 11.9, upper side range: 12.1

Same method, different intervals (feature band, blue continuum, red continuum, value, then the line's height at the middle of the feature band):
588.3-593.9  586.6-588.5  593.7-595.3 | 0.44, 11.7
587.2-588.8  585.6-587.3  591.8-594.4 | 0.14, 11.6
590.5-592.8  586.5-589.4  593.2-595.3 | 0.12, 11.6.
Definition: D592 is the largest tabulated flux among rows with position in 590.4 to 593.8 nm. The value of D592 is 16.11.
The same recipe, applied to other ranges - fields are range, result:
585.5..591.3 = 12.53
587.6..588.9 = 11.42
